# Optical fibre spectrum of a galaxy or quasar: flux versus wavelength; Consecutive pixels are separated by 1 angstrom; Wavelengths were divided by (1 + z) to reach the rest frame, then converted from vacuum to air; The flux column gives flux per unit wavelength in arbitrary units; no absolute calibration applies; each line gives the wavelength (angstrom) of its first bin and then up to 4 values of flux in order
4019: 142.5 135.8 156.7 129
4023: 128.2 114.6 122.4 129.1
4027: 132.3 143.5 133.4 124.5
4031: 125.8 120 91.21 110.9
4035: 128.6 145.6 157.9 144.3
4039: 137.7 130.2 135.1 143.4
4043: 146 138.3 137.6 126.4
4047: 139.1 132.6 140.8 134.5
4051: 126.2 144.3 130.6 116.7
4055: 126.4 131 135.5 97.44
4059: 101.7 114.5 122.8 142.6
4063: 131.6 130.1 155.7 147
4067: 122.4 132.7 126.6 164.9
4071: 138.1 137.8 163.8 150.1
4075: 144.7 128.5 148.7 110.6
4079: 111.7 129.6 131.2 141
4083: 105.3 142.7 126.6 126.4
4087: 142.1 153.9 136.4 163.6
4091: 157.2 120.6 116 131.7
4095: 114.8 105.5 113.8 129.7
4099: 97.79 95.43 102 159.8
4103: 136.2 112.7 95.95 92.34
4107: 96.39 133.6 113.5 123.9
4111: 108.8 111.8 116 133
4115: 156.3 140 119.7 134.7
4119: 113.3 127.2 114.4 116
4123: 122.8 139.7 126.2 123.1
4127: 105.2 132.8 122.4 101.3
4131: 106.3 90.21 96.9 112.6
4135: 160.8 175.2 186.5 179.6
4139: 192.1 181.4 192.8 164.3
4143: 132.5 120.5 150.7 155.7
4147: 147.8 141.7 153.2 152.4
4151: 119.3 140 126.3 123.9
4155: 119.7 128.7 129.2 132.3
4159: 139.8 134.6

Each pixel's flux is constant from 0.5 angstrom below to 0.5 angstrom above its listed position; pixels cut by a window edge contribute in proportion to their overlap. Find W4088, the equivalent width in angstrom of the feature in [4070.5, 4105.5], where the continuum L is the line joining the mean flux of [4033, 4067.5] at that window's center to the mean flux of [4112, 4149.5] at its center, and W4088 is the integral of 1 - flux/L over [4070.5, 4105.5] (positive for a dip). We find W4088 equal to 1.3 angstrom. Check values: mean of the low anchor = 132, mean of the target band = 129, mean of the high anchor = 137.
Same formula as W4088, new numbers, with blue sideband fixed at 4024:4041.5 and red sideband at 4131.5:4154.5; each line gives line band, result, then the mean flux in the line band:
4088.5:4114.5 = 3.9 angstrom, 120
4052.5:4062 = 0.9 angstrom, 121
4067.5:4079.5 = -0.2 angstrom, 138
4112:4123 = 1.3 angstrom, 126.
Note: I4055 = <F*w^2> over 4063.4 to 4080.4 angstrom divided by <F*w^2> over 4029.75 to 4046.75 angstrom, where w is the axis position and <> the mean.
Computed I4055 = 1.1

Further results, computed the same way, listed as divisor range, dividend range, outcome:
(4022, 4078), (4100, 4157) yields 1.03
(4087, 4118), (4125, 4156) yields 1.15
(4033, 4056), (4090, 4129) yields 0.93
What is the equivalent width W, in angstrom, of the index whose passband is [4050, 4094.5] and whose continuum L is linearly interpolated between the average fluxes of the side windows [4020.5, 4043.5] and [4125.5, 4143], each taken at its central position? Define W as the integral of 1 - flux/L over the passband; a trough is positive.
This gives 0.9 angstrom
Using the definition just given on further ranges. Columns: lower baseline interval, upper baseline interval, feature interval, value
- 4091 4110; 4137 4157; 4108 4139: 1.0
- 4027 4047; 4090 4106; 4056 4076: -1.3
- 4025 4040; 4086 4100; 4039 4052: -0.7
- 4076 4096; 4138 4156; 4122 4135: 2.4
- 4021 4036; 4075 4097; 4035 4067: -1.5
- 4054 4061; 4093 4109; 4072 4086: -2.0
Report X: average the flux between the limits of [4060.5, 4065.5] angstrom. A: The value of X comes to 137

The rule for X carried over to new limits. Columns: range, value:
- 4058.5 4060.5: 108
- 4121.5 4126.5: 126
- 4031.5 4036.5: 119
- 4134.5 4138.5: 176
